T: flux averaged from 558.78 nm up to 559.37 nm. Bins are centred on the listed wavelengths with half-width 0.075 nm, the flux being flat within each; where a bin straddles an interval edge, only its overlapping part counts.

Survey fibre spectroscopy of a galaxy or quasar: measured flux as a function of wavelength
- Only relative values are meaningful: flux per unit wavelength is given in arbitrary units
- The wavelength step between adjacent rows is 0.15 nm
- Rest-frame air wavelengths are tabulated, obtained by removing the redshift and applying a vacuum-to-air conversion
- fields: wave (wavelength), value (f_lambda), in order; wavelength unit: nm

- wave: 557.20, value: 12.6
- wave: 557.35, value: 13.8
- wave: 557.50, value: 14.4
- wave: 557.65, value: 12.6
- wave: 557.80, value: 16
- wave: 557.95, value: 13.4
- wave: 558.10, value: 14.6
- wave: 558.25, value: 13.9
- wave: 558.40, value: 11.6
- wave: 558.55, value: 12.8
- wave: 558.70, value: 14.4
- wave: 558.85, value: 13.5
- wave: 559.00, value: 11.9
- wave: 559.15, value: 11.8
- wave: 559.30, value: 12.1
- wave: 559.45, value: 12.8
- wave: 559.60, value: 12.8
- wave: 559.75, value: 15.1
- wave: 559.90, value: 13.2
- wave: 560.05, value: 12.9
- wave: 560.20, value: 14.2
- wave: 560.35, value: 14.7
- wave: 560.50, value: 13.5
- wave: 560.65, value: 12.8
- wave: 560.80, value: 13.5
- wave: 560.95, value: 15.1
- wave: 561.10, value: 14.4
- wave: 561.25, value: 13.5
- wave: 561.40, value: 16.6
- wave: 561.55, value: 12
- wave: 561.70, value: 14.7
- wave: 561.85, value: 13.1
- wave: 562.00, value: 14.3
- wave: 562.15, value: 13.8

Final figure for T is 12.3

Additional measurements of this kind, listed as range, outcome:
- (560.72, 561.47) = 14.6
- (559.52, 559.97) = 13.7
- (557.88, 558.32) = 14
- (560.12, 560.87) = 13.7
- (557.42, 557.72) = 13.5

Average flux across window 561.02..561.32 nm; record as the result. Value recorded 14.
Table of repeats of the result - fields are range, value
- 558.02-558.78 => 13.5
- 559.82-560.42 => 13.8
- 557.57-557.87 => 14.3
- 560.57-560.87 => 13.2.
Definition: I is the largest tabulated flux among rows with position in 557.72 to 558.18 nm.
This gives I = 16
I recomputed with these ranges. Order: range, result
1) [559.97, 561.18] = 15.1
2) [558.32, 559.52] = 14.4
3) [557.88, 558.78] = 14.6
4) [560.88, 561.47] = 16.6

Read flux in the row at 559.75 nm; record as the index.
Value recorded 15.1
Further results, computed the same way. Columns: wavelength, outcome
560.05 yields 12.9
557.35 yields 13.8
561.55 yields 12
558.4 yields 11.6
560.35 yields 14.7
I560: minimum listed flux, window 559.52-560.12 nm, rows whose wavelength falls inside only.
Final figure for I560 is 12.8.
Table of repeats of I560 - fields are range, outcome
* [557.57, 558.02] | 12.6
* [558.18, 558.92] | 11.6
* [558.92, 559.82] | 11.8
